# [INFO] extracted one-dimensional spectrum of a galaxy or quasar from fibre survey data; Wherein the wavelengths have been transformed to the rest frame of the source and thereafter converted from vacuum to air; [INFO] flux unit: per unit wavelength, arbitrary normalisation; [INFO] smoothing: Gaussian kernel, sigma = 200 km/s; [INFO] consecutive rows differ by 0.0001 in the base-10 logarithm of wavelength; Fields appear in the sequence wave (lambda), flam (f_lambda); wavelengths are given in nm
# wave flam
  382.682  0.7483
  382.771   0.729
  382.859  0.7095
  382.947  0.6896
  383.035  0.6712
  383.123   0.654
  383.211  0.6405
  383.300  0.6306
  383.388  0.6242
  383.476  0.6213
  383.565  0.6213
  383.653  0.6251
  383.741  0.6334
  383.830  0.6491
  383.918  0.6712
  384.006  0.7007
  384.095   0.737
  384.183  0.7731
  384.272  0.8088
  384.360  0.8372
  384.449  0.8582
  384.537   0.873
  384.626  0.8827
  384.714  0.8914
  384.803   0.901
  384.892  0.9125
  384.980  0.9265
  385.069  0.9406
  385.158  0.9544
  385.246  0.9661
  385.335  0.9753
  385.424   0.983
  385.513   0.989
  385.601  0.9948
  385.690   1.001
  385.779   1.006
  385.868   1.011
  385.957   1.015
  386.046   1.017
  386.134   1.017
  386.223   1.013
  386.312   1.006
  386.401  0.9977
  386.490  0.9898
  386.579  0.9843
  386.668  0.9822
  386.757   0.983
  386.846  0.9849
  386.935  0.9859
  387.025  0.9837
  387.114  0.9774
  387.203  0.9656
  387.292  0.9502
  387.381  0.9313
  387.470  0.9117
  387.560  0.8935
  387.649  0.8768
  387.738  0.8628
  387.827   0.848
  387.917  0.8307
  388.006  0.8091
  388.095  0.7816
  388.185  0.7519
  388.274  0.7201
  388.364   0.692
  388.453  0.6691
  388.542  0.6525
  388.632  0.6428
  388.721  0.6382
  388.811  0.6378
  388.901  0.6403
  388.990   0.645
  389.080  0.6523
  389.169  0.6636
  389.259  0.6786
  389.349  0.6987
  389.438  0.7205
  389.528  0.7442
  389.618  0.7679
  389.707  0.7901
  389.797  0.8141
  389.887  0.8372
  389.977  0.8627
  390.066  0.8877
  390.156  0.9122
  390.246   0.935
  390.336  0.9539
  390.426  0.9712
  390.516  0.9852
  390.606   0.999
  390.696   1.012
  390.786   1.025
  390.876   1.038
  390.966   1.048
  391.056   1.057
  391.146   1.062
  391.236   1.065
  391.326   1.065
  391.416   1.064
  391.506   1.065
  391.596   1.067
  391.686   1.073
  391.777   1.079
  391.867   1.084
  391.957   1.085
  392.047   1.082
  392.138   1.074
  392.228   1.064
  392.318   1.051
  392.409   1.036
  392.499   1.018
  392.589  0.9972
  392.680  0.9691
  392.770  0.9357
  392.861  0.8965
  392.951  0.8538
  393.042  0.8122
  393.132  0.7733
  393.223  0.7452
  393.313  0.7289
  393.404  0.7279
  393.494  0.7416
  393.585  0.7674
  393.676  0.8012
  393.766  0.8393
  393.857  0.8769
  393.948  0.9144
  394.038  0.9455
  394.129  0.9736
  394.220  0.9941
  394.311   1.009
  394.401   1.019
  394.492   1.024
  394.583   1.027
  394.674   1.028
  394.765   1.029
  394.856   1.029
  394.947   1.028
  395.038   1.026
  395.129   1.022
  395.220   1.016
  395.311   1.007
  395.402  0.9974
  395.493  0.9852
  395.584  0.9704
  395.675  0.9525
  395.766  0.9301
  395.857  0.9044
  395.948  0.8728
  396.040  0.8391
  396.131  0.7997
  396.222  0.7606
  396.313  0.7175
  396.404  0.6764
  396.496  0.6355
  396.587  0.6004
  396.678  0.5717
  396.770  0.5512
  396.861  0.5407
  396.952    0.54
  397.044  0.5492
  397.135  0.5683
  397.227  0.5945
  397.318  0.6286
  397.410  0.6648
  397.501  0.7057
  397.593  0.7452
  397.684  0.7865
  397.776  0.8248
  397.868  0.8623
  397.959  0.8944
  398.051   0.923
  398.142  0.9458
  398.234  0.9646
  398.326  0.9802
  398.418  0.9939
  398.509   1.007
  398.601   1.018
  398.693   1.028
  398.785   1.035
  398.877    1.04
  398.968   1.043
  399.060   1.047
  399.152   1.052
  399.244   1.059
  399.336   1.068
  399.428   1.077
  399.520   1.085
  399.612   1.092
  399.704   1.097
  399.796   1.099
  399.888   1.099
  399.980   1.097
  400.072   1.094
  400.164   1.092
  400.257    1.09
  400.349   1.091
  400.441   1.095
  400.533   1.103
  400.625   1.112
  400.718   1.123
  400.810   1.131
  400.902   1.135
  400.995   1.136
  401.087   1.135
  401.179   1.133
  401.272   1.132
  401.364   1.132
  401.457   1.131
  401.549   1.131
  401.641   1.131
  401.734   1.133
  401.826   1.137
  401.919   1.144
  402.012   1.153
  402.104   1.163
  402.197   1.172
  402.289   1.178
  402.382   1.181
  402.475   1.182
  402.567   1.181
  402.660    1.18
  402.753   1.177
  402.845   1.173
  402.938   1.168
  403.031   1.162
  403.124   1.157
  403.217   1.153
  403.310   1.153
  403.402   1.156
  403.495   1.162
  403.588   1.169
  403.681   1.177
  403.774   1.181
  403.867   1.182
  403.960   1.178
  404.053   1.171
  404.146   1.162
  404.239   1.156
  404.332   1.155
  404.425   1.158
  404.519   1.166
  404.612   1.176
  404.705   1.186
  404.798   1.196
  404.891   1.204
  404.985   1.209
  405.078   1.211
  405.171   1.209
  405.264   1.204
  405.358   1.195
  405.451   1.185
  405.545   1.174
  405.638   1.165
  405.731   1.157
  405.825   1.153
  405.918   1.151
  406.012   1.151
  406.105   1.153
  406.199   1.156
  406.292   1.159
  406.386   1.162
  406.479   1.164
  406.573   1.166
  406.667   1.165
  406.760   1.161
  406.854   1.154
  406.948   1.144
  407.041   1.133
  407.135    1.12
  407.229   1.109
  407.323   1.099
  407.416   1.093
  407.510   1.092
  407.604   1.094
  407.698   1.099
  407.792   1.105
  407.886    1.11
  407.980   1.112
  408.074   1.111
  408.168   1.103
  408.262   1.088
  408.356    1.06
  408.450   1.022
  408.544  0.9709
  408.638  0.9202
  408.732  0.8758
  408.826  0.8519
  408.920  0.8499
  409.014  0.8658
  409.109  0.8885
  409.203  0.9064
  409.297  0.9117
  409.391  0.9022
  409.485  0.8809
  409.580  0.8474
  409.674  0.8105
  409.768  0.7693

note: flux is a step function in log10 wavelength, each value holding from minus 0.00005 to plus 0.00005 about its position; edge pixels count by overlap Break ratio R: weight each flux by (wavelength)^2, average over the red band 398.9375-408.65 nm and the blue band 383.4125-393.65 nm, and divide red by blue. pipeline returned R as 1.4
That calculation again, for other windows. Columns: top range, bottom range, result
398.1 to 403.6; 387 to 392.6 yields 1.31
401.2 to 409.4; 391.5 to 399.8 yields 1.30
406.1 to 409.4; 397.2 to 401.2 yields 1.10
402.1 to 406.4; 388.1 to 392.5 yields 1.41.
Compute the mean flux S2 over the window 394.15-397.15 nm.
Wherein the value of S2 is 0.859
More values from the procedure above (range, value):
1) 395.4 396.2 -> 0.908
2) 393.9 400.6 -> 0.921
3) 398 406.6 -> 1.13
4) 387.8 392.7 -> 0.891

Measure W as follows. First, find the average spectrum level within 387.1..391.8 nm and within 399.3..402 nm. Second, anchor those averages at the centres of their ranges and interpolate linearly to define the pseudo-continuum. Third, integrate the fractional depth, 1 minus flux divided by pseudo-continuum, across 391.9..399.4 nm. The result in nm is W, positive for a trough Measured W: 0.82 nm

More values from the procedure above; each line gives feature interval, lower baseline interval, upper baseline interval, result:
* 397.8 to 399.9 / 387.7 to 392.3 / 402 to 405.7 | 0.10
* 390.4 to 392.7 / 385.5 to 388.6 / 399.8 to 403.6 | -0.14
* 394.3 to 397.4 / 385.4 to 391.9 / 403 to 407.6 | 0.55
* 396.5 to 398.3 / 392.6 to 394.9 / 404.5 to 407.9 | 0.49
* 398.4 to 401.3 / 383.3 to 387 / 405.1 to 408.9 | -0.13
